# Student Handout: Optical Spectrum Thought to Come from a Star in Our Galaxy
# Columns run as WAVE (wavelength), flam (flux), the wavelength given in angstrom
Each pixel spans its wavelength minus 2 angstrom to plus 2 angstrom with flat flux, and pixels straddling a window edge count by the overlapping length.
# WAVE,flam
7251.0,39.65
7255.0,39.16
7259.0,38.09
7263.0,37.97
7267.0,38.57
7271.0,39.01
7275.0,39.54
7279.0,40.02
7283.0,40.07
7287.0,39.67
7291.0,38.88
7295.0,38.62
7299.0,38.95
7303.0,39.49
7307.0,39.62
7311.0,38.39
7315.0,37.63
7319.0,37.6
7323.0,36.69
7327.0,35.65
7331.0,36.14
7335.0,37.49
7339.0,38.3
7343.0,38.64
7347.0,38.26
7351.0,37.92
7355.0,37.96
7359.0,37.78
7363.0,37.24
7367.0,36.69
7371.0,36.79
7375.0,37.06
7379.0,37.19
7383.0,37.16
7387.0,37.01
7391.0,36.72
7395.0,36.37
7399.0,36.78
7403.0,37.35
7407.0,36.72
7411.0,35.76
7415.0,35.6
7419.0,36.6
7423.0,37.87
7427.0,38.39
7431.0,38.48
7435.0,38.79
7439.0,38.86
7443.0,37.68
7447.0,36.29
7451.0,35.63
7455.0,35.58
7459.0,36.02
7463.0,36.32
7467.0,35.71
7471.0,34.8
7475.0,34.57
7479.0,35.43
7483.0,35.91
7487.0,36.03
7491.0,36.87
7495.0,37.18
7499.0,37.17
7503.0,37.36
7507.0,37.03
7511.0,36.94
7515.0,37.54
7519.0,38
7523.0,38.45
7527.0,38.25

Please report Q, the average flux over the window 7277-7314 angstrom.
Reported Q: 39.3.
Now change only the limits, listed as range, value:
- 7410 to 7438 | 37.5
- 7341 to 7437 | 37.3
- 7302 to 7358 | 37.8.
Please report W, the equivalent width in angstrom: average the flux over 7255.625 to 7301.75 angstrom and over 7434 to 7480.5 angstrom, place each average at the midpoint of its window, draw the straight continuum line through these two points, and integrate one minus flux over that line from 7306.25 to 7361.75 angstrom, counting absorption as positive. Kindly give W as 0.7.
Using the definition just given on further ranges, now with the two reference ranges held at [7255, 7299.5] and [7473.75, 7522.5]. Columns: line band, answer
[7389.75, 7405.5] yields 0.4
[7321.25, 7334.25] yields 0.8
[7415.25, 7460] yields 0.2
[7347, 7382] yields 0.7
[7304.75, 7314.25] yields 0.0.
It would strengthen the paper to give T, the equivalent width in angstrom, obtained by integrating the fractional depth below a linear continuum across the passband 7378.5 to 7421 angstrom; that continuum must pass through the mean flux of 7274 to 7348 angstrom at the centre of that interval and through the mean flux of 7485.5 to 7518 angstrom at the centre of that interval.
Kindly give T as 1.3 angstrom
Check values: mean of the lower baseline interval 38.4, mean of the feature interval 36.6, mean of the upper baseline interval 37.1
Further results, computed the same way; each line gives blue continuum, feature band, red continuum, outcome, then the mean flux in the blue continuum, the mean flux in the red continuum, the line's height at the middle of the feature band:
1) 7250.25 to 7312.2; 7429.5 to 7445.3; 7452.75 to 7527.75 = -0.5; 39.1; 36.6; 37.2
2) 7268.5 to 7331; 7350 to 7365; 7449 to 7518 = 0.1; 38.6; 36.3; 37.8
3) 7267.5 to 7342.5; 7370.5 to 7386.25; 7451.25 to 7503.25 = 0.1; 38.4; 36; 37.4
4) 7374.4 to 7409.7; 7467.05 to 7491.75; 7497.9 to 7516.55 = 1.1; 36.9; 37.2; 37.1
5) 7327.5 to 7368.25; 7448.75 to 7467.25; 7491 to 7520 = 0.7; 37.6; 37.3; 37.4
